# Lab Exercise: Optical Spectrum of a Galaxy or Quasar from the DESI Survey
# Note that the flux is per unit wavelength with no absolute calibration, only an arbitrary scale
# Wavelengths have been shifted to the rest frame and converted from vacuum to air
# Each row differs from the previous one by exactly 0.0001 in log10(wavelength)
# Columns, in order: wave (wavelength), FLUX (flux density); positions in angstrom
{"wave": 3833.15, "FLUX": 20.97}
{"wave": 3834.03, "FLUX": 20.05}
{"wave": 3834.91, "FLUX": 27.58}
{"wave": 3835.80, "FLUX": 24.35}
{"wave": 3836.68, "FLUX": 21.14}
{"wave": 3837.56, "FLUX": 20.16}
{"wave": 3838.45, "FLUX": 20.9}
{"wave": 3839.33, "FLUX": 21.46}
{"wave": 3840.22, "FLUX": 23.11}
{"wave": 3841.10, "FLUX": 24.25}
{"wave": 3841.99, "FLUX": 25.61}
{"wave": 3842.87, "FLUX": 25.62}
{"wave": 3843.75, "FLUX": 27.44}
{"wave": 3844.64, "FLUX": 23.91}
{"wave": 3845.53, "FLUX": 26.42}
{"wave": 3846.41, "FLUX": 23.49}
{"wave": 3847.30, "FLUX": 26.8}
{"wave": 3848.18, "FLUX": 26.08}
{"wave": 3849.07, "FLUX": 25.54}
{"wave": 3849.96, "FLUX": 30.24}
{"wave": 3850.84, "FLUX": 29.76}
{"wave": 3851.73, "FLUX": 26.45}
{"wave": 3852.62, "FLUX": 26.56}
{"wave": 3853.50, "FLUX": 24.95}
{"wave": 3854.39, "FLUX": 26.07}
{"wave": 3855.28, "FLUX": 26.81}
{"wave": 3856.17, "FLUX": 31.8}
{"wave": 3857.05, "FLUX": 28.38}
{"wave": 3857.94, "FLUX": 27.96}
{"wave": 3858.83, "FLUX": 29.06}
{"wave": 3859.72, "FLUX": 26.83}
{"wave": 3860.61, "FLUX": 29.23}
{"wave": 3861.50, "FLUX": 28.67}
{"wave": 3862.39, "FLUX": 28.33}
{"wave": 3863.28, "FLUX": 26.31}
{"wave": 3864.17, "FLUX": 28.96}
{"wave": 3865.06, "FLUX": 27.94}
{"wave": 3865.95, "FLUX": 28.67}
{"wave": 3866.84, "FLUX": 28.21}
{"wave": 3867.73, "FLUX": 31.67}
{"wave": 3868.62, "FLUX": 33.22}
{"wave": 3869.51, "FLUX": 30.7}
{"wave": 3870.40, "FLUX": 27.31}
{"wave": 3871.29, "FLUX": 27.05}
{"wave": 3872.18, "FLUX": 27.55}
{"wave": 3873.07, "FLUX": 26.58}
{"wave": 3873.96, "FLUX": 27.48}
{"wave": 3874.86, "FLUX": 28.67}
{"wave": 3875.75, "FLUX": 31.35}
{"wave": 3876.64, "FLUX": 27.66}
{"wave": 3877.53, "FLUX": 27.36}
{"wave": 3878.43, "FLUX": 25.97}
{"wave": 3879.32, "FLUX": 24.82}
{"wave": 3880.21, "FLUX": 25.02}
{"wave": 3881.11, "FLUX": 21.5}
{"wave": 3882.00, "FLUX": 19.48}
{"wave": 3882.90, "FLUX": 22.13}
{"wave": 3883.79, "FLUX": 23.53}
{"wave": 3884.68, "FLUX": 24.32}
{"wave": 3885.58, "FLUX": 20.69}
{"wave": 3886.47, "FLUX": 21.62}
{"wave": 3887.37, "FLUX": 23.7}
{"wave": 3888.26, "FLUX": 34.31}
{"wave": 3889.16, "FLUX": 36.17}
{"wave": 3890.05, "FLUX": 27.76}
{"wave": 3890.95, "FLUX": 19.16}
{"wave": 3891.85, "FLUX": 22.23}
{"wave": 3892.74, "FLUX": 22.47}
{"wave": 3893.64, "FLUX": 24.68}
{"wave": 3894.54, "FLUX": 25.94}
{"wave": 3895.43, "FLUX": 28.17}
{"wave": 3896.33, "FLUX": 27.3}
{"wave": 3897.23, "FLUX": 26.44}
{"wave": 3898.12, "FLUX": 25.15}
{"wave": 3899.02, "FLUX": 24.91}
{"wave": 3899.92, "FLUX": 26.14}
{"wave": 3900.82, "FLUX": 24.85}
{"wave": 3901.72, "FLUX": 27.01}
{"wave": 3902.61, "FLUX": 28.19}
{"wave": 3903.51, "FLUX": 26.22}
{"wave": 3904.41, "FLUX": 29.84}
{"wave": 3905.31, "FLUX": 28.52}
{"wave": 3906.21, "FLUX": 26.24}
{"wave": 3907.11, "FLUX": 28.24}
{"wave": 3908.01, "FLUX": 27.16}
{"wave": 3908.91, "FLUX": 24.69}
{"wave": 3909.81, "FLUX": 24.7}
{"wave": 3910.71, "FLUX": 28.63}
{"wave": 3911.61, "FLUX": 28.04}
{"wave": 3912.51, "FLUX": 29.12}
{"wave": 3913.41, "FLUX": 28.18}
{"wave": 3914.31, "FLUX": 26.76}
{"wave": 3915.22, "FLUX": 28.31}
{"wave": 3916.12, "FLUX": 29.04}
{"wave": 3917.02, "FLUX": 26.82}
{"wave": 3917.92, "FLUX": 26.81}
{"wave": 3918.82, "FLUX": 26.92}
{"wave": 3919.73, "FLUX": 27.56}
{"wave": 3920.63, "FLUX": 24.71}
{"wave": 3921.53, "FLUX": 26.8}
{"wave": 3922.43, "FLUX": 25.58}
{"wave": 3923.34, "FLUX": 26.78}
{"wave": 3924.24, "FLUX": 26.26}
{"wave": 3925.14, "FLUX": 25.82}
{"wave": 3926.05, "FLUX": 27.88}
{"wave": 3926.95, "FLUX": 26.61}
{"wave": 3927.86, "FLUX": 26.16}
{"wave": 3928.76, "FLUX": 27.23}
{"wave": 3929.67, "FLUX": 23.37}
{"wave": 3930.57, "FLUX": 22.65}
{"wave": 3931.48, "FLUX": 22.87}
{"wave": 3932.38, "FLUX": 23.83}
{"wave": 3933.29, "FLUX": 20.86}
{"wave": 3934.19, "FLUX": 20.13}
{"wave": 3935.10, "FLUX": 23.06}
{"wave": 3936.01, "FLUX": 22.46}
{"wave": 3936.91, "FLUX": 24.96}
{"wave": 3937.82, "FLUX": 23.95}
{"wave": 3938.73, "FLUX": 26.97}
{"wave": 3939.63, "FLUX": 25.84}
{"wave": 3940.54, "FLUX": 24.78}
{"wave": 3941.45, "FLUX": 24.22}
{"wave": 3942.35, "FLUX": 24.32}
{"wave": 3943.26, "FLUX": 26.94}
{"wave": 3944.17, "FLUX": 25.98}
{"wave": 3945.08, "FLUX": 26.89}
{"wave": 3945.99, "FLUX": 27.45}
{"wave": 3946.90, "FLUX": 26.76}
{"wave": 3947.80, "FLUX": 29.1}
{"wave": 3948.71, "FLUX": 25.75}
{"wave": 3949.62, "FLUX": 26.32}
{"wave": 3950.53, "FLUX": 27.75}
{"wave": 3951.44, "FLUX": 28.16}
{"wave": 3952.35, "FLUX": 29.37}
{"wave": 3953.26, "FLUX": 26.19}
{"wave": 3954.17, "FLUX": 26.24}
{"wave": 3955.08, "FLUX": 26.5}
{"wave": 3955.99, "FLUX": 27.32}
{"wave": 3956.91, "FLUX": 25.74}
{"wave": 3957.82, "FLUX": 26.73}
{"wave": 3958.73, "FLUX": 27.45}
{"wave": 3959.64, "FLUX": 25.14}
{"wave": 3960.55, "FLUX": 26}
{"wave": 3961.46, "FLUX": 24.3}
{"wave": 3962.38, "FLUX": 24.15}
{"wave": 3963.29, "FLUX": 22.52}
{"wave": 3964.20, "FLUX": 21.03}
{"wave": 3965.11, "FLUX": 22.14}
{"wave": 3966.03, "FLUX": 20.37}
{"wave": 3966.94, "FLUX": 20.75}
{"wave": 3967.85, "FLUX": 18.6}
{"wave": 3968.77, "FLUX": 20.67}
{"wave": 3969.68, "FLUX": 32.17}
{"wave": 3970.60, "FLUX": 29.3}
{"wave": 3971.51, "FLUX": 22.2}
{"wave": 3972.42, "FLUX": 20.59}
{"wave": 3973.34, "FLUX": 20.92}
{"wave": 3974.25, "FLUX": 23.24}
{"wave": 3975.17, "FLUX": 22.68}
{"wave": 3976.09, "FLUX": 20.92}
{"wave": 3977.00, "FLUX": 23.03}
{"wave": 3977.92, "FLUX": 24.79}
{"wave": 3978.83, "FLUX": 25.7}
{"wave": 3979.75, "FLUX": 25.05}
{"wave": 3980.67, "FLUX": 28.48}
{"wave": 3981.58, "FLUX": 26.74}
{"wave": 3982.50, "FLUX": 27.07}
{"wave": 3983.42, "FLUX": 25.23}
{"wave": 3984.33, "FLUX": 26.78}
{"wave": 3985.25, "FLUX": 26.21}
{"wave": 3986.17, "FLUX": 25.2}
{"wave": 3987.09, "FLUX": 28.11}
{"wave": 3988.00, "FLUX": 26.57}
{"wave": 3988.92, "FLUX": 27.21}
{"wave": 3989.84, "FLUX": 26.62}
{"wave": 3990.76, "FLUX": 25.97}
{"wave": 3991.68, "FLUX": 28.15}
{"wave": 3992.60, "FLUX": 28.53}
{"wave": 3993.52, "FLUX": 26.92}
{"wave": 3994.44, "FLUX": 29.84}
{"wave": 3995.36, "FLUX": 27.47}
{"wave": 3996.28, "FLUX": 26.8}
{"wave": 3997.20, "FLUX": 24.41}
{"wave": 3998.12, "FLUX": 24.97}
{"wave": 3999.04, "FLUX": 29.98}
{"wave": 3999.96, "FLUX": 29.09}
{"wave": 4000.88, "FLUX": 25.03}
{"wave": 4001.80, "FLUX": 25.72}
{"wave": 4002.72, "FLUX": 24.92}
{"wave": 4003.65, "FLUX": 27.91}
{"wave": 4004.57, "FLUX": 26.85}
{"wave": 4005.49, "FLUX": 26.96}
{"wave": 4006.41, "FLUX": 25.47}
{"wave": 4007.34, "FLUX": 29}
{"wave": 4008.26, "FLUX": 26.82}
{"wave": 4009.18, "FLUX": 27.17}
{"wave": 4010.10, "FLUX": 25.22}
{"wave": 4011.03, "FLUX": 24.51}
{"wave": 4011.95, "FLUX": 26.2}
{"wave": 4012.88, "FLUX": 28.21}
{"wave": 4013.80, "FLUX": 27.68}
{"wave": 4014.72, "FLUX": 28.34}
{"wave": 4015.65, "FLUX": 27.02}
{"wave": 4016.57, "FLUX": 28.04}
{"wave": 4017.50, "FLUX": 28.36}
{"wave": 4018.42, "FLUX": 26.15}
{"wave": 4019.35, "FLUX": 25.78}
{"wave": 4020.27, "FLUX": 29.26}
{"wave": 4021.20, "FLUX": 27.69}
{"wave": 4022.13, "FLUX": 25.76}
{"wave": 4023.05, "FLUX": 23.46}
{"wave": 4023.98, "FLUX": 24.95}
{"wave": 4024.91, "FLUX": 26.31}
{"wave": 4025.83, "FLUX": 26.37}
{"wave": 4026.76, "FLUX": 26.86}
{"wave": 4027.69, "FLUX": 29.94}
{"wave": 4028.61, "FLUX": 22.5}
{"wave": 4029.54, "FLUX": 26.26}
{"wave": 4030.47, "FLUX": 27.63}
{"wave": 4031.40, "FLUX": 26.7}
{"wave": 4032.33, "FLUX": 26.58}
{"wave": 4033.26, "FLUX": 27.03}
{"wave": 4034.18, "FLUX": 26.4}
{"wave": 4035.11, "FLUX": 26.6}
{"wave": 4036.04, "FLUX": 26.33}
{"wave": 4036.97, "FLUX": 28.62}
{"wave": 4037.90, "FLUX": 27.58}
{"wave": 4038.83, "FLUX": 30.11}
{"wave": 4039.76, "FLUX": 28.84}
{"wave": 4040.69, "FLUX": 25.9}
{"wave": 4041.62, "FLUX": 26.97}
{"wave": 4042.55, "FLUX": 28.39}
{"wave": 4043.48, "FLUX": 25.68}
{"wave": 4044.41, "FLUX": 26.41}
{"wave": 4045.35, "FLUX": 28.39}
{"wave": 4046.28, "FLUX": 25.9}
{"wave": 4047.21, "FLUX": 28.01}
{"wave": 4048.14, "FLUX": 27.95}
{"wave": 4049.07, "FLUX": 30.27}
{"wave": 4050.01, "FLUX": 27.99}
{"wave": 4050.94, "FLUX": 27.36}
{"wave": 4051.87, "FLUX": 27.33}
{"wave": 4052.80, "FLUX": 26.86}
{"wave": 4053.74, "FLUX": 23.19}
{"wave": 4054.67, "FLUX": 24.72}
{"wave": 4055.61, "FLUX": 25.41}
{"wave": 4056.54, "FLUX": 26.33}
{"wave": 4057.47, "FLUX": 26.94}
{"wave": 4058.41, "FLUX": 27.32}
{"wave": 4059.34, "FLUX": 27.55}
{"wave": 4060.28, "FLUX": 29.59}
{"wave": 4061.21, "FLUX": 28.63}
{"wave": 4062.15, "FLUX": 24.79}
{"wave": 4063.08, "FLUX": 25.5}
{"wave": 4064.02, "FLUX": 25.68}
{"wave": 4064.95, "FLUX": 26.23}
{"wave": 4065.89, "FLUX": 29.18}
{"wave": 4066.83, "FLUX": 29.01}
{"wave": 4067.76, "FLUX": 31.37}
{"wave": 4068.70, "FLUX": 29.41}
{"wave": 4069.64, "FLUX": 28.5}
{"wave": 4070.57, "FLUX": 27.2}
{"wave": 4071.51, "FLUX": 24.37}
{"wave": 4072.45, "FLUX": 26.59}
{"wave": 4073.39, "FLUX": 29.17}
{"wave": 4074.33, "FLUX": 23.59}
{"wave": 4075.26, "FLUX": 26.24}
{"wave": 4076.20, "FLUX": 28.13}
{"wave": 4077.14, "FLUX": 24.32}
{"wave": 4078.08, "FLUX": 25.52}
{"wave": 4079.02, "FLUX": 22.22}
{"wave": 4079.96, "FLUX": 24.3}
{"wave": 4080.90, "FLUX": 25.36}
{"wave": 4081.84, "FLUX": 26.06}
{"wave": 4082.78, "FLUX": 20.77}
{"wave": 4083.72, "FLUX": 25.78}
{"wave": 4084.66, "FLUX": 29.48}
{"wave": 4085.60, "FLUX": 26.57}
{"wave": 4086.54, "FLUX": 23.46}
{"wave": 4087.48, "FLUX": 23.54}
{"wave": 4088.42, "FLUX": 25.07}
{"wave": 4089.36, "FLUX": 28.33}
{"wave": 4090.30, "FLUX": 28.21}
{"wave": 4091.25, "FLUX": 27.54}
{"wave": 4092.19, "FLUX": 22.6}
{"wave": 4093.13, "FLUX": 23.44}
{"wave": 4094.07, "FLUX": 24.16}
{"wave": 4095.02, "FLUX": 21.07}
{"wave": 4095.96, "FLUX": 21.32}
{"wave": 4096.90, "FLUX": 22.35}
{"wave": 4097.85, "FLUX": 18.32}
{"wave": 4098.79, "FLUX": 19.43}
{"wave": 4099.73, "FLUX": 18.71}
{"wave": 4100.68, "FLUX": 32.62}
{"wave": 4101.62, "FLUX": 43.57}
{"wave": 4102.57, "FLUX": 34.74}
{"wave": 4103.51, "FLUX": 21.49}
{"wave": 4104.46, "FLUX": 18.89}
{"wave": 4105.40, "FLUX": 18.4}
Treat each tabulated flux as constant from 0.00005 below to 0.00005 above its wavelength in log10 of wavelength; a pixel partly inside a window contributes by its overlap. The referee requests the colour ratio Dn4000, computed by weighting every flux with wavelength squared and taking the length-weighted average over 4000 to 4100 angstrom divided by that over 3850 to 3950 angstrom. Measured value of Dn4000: 1.1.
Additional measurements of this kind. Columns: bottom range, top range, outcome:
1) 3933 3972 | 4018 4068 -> 1.13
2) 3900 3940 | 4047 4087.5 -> 1.10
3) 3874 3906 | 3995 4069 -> 1.12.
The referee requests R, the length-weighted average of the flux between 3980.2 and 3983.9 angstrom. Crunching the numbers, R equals 26.9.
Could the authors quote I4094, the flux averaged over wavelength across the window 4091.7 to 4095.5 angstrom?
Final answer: 22.9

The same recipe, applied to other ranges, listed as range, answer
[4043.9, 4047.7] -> 27.1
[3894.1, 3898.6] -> 26.6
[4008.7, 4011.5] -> 25.7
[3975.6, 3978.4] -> 23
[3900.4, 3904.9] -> 27.3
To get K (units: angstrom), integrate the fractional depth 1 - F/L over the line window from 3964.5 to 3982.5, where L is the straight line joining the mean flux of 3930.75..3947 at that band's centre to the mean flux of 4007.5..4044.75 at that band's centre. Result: 1.3 angstrom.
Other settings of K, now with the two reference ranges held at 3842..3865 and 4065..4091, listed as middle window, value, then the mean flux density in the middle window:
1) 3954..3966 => 0.90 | 24.8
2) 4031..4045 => -0.37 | 27.2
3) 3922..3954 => 1.64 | 25.5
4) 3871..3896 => 1.39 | 25.6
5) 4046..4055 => -0.19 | 27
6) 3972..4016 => 0.84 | 26.2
